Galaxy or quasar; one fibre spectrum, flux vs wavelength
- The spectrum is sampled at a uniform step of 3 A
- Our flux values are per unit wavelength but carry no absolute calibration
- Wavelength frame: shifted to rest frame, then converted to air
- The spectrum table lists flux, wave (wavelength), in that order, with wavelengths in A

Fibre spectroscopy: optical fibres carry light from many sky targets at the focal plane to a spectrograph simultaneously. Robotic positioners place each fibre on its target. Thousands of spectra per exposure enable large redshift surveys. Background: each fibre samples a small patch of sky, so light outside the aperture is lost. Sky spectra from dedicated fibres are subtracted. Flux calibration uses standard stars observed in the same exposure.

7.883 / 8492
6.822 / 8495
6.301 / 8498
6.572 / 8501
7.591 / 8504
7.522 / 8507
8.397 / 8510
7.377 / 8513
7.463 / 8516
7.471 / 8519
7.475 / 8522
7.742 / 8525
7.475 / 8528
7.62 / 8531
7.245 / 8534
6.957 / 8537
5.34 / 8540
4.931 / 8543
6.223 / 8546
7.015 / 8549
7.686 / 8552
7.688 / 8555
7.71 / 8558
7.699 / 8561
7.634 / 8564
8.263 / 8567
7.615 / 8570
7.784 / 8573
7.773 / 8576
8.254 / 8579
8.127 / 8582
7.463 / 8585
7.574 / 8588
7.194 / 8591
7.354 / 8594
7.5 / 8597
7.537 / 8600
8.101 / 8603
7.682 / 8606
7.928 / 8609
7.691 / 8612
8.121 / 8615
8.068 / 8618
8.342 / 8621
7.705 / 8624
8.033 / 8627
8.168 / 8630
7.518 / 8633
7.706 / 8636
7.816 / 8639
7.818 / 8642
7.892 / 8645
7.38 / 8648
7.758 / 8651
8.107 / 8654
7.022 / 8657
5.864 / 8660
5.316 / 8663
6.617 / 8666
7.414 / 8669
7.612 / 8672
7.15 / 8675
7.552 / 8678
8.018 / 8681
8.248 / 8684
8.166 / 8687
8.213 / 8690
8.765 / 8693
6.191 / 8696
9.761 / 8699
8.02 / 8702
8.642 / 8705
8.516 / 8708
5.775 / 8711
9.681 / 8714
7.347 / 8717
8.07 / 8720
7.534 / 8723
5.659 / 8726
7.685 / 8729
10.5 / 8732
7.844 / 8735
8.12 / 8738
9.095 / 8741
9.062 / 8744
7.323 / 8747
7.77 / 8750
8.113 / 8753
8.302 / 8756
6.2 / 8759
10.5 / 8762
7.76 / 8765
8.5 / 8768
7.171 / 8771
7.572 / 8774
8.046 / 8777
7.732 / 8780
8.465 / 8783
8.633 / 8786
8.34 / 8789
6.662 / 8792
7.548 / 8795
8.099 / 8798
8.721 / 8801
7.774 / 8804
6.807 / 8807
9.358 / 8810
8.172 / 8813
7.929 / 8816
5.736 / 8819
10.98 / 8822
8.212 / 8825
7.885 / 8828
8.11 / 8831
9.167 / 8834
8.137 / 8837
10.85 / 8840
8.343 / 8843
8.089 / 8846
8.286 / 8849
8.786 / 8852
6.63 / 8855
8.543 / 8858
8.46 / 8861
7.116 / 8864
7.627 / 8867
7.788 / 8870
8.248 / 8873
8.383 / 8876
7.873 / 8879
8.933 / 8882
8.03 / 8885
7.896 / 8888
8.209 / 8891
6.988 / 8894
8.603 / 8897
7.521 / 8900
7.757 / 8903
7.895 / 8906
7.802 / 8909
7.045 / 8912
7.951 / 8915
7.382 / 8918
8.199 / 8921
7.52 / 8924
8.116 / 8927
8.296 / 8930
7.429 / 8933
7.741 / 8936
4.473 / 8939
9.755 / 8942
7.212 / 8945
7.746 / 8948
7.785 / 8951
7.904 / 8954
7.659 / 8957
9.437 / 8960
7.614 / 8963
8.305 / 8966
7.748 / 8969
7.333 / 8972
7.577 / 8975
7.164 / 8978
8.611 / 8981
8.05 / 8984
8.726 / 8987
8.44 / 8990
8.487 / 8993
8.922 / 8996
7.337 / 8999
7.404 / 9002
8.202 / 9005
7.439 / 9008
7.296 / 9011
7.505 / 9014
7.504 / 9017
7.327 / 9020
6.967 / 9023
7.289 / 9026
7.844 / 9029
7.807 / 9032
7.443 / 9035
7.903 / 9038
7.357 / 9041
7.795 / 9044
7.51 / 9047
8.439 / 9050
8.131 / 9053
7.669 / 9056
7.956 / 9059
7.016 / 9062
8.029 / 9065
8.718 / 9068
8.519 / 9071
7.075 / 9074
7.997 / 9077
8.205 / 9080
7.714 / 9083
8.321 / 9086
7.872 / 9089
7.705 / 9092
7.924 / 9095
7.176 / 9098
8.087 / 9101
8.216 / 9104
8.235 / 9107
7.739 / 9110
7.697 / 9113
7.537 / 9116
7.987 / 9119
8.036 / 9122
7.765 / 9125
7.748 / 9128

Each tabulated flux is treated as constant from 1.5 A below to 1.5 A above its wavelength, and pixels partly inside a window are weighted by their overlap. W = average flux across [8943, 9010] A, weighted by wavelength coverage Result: 7.97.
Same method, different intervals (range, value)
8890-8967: 7.78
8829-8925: 8.07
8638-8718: 7.66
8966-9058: 7.78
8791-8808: 7.65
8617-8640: 7.92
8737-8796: 8.05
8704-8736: 7.92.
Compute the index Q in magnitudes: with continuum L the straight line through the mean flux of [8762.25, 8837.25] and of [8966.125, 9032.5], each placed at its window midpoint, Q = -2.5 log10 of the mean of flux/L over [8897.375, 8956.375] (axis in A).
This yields 0.03 mag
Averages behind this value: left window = 8.1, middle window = 7.68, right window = 7.78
